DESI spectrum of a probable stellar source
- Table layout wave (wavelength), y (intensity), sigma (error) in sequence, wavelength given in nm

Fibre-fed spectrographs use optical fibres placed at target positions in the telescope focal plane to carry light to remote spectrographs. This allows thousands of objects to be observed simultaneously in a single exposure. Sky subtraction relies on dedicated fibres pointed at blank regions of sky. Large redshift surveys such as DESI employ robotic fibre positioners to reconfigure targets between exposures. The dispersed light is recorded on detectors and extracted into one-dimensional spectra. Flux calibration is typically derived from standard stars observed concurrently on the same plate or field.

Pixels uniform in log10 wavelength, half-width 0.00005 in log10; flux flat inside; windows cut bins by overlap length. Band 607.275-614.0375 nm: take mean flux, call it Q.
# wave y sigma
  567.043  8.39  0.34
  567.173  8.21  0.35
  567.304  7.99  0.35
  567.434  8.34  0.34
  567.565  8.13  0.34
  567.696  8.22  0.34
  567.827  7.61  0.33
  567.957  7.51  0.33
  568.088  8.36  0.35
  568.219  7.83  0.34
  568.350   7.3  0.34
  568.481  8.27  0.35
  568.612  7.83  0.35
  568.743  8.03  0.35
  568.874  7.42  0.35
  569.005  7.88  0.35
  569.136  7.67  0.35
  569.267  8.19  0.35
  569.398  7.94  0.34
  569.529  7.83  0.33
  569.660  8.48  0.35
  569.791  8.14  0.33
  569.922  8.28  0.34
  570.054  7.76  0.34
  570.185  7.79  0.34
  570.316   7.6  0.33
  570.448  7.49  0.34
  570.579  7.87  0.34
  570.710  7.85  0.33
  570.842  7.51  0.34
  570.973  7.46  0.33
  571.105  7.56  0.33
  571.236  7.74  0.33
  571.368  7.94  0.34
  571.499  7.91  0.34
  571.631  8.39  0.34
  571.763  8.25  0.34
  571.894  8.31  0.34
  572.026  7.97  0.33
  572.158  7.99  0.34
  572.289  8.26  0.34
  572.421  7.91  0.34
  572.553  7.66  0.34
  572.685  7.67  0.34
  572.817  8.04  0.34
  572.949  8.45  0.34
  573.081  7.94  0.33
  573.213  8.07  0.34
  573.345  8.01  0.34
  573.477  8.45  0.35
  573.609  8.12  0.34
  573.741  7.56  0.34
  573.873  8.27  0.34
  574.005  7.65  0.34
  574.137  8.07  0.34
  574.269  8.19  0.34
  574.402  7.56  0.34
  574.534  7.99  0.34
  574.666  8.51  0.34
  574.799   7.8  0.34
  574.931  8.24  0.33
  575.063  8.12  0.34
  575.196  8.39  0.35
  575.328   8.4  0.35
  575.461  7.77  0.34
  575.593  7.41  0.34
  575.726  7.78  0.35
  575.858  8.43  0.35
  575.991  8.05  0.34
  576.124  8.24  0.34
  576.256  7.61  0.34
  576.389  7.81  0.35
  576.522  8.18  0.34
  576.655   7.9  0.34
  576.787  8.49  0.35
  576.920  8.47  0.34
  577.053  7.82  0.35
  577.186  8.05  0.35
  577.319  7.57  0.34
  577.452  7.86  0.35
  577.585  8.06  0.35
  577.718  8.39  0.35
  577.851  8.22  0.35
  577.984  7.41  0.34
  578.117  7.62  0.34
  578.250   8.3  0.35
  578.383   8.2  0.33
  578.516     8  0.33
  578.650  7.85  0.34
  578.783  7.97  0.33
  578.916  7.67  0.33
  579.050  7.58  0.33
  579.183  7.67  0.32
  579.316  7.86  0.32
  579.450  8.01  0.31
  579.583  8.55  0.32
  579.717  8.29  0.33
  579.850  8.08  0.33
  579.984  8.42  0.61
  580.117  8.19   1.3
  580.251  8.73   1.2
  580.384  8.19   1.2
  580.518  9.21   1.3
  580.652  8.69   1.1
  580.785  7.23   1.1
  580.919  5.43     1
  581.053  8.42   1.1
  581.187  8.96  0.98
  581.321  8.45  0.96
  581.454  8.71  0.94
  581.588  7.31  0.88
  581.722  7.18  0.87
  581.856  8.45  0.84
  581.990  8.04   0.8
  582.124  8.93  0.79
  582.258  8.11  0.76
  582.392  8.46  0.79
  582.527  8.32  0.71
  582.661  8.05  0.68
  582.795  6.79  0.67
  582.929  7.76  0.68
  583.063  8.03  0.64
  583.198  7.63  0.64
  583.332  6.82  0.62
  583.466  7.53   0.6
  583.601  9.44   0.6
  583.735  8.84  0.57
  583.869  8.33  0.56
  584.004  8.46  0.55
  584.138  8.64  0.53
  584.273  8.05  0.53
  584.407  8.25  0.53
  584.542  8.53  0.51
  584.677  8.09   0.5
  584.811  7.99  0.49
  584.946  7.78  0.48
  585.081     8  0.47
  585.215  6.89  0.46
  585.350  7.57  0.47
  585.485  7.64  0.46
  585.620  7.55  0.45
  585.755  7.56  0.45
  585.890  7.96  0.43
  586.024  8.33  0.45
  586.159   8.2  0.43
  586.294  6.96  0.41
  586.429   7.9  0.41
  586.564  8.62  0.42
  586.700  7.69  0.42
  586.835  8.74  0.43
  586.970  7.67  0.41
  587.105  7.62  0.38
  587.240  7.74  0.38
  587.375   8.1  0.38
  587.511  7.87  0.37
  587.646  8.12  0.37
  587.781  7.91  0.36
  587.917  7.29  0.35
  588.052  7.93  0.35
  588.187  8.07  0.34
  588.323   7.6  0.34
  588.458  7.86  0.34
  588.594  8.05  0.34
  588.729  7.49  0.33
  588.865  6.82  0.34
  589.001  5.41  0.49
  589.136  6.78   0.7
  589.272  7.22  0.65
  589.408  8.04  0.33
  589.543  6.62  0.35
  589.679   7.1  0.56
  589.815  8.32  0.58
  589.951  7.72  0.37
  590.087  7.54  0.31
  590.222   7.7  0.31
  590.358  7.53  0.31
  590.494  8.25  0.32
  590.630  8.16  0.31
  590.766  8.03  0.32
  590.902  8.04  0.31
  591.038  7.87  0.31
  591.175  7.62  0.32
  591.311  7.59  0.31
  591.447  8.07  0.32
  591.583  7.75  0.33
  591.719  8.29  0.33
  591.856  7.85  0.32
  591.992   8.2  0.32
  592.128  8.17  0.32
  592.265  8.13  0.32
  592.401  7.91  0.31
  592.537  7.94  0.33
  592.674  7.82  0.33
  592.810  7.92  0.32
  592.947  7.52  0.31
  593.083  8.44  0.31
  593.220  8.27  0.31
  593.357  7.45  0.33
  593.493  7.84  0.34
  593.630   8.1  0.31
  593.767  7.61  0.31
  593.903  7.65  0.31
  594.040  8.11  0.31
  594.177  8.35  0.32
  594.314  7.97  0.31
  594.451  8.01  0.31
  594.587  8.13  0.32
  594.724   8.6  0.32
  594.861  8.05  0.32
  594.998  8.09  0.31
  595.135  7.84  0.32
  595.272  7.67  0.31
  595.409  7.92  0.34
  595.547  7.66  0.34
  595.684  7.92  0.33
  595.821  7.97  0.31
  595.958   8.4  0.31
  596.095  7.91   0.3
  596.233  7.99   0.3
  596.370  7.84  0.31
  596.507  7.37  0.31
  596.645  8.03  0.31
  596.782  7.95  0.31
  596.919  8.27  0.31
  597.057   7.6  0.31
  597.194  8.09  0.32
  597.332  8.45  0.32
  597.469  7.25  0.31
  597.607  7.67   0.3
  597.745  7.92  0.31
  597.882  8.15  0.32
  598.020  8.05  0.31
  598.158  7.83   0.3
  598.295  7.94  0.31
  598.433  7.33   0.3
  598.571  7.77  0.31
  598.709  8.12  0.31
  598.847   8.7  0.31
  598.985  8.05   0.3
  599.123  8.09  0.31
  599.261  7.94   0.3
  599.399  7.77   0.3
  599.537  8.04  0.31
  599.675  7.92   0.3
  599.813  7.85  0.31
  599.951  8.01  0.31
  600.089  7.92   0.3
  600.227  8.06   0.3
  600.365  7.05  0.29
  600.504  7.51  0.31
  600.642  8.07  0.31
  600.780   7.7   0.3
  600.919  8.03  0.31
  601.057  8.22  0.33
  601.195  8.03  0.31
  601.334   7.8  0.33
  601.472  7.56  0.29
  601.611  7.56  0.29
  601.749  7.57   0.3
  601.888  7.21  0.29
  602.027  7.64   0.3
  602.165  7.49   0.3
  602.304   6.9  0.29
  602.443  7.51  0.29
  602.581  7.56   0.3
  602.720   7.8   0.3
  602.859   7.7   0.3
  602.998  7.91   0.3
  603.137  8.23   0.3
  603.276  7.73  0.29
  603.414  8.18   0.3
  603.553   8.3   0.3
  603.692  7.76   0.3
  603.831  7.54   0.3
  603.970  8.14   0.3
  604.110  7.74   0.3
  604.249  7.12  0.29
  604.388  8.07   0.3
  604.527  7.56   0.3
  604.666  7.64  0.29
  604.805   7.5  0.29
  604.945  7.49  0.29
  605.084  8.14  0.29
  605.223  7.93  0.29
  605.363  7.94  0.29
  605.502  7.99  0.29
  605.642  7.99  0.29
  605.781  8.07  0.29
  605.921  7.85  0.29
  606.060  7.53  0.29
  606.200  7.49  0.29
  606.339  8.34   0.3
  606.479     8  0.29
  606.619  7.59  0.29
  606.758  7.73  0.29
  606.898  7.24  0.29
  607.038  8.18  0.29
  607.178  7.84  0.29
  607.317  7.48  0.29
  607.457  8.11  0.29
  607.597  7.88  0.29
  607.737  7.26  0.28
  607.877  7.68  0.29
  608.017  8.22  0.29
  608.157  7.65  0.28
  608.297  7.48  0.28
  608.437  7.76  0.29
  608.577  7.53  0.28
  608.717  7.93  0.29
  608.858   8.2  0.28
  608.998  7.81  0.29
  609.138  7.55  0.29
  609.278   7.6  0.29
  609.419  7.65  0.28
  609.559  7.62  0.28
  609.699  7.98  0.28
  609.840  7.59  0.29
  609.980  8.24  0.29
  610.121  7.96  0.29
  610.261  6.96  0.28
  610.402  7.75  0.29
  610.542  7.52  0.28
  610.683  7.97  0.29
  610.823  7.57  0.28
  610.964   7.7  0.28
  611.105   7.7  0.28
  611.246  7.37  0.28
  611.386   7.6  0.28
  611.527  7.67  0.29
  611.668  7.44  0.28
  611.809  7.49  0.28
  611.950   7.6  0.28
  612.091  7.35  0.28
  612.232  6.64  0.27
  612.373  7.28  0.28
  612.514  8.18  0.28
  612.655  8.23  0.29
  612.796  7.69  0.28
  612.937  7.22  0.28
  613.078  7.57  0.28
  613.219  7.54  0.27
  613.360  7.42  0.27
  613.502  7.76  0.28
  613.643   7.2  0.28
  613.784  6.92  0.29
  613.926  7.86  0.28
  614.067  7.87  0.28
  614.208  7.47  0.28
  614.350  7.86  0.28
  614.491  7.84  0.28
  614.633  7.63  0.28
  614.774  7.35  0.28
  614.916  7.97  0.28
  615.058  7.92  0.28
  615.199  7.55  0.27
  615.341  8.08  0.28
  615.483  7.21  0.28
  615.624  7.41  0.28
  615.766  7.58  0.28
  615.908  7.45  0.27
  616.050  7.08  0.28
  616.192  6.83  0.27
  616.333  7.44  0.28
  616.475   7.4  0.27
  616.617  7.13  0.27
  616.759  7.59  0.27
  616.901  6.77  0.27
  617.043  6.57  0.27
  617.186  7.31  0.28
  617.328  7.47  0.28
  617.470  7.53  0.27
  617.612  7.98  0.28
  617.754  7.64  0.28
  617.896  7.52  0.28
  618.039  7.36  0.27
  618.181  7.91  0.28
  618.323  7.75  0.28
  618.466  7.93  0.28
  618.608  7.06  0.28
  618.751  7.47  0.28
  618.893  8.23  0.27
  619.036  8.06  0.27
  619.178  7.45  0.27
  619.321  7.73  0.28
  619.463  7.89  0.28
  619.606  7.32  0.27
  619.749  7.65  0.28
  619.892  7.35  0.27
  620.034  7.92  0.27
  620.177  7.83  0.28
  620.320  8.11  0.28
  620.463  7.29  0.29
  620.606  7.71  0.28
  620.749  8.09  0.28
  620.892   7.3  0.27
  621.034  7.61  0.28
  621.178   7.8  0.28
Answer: 7.63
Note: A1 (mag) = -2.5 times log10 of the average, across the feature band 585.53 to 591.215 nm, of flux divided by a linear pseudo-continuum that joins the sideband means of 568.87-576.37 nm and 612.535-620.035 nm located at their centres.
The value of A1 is 0.02 mag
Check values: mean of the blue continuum 7.97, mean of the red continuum 7.55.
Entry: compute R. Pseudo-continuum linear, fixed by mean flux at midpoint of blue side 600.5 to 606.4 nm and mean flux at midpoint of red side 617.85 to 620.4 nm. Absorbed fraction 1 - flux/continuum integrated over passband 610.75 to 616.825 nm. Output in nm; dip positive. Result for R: 0.15 nm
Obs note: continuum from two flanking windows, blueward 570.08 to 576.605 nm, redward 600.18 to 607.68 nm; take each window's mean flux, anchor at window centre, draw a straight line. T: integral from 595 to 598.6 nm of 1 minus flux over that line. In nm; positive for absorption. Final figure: -0.03 nm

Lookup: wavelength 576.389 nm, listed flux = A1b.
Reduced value 7.81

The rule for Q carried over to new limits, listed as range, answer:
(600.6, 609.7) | 7.76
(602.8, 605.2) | 7.81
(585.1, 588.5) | 7.82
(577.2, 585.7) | 8.02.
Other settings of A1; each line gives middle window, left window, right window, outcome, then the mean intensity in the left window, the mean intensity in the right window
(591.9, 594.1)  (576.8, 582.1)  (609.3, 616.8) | -0.013 mag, 8.04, 7.56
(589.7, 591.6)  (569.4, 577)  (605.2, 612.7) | 0.000 mag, 7.99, 7.72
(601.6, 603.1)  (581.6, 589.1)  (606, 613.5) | 0.027 mag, 7.87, 7.67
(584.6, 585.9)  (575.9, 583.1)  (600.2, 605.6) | 0.037 mag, 8.04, 7.74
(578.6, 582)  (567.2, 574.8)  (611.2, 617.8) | -0.027 mag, 7.95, 7.49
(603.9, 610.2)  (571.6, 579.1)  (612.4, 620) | -0.018 mag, 8.02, 7.55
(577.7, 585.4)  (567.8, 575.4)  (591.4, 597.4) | -0.011 mag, 7.96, 7.98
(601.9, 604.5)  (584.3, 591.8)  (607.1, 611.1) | 0.002 mag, 7.75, 7.73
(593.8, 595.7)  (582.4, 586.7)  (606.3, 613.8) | -0.022 mag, 7.95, 7.66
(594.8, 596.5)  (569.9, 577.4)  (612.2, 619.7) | -0.024 mag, 7.97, 7.54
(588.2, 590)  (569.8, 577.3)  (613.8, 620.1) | 0.072 mag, 7.98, 7.55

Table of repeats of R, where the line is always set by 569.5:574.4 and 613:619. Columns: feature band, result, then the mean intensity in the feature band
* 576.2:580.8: -0.107 nm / 8.07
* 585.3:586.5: 0.010 nm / 7.75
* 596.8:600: -0.108 nm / 7.95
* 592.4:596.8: -0.126 nm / 7.95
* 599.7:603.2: -0.027 nm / 7.72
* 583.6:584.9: -0.095 nm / 8.4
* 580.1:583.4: -0.061 nm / 8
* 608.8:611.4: -0.045 nm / 7.7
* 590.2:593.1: -0.069 nm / 7.94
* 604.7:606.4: -0.051 nm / 7.85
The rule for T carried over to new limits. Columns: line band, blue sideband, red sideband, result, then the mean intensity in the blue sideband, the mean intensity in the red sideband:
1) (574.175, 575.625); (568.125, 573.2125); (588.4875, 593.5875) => -0.03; 7.91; 7.72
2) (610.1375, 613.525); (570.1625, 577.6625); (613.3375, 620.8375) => 0.03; 7.97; 7.56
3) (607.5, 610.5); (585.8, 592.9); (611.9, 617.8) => -0.07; 7.77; 7.48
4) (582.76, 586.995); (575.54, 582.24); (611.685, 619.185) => 0.00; 8.04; 7.52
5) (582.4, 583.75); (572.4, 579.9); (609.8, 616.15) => 0.00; 8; 7.58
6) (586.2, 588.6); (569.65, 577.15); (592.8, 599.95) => 0.03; 7.99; 7.95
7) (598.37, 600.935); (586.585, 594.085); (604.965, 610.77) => -0.04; 7.77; 7.78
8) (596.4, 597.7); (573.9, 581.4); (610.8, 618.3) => -0.02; 8.04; 7.51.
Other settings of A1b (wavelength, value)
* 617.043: 6.57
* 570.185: 7.79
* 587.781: 7.91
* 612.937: 7.22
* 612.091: 7.35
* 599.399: 7.77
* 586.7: 7.69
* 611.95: 7.6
